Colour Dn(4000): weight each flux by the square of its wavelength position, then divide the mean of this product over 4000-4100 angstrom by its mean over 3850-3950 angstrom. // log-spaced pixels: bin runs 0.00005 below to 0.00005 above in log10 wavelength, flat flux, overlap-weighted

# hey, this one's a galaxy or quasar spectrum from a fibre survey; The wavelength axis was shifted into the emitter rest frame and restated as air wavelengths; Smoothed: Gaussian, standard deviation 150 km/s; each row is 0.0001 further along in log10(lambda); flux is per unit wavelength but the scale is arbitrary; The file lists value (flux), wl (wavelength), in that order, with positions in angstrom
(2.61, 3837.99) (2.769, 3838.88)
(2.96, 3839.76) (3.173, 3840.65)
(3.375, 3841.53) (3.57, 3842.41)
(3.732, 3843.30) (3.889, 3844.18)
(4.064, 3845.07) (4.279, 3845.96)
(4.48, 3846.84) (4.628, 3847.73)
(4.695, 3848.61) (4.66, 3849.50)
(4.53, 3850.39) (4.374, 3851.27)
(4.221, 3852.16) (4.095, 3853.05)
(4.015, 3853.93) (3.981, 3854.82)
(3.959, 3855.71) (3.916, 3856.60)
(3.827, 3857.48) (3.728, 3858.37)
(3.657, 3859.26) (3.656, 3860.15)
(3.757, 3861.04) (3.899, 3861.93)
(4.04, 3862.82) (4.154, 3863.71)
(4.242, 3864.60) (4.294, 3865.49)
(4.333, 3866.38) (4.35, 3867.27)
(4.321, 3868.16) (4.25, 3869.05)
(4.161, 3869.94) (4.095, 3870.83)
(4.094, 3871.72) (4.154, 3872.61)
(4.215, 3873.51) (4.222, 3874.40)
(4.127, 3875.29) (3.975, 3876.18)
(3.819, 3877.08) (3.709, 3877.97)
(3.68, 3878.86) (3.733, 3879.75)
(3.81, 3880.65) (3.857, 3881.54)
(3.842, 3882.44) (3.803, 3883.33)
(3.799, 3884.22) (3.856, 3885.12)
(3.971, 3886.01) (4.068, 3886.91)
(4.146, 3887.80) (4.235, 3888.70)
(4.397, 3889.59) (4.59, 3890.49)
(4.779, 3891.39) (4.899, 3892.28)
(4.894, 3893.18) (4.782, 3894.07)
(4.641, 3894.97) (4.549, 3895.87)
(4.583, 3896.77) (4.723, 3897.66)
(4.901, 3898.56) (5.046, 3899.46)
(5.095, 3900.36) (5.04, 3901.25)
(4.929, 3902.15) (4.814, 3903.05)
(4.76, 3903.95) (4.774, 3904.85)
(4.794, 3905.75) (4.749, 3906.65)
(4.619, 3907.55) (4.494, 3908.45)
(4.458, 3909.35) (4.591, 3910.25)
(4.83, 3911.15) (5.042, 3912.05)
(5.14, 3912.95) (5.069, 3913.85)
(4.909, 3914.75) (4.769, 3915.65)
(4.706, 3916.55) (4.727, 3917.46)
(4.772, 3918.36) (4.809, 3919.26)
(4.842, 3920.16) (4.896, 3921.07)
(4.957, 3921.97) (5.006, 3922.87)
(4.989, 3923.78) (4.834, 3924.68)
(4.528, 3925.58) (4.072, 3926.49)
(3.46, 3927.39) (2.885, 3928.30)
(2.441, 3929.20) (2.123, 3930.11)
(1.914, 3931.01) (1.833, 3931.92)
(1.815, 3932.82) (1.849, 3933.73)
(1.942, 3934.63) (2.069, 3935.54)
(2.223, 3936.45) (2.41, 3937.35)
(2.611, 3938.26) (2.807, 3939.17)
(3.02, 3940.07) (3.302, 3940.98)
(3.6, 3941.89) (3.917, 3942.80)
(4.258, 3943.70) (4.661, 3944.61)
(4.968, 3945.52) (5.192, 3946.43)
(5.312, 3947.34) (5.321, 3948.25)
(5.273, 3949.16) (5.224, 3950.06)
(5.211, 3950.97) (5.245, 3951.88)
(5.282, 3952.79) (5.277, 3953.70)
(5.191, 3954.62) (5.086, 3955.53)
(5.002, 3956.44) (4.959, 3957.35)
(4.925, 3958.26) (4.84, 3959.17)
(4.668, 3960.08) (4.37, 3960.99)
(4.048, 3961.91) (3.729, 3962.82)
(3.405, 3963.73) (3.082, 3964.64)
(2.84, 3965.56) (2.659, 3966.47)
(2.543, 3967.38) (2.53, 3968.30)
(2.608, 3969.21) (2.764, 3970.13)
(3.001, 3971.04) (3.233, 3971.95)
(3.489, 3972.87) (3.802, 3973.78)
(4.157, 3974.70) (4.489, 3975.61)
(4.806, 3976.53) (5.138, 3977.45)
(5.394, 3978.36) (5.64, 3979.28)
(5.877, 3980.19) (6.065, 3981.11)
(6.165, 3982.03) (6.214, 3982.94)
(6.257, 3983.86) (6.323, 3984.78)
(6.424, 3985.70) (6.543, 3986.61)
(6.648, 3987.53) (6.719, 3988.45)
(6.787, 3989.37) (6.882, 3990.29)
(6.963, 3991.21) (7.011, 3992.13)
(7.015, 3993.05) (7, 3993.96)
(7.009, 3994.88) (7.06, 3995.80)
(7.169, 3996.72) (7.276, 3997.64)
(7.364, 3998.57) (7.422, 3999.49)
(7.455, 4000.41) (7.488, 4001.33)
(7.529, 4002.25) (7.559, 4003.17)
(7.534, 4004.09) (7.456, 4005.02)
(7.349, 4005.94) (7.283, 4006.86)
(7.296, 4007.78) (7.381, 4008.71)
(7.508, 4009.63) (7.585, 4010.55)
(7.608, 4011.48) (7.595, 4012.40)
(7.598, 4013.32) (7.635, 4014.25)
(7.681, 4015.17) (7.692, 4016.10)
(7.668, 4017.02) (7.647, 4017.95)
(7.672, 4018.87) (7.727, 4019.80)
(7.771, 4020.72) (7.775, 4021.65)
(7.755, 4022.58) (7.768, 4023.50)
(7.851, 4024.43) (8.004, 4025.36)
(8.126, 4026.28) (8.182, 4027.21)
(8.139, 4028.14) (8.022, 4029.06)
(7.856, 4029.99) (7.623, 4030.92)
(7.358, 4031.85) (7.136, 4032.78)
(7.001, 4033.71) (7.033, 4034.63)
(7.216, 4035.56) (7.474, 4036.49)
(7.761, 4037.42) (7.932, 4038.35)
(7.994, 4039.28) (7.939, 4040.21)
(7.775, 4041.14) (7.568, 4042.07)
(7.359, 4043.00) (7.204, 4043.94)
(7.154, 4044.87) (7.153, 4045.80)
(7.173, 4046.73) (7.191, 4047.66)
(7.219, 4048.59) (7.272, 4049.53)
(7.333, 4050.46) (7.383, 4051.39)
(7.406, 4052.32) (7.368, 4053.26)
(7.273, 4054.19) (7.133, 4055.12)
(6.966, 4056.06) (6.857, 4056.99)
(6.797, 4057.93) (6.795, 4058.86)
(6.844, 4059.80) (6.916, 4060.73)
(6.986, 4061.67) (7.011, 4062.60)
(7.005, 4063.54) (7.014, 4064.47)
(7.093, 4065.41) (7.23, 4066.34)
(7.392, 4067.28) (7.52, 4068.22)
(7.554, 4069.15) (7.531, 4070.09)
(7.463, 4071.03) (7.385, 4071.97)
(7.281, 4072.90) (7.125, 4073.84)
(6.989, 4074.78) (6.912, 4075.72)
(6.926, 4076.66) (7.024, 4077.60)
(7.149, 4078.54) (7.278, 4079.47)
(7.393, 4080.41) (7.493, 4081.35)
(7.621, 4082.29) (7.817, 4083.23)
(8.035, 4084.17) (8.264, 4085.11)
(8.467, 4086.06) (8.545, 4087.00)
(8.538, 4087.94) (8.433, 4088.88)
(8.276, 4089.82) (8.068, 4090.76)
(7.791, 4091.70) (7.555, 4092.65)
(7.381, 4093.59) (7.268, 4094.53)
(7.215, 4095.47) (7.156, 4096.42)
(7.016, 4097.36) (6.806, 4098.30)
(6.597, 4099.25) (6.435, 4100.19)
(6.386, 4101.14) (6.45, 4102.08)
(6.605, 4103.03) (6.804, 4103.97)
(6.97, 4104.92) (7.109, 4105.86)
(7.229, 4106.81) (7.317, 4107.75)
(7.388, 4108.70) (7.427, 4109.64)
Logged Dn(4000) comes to 1.95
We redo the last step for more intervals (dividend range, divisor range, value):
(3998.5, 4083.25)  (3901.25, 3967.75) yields 1.88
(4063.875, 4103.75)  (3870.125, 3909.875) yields 1.86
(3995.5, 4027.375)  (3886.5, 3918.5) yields 1.69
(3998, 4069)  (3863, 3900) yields 1.89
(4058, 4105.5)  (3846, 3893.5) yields 1.97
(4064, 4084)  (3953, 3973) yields 2.01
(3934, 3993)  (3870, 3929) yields 1.06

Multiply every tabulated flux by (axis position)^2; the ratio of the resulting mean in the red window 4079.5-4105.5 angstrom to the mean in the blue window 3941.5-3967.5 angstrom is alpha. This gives 1.77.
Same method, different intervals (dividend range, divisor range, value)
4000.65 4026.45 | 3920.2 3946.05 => 2.36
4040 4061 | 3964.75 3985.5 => 1.71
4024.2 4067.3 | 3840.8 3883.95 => 2.00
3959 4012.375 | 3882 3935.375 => 1.41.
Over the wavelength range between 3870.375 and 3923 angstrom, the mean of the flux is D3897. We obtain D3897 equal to 4.5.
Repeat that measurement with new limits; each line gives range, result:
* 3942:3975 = 4.22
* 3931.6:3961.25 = 4.06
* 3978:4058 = 7.28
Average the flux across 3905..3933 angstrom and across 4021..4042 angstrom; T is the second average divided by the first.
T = 1.81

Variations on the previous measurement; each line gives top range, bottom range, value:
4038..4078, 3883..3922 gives 1.55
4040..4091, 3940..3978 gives 1.75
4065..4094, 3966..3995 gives 1.45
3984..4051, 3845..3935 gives 1.76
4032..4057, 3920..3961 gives 1.84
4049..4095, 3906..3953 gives 1.82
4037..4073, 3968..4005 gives 1.22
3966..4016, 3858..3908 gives 1.44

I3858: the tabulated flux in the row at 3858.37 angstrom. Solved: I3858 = 3.728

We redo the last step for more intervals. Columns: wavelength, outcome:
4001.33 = 7.488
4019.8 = 7.727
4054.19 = 7.273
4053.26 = 7.368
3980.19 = 5.877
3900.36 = 5.095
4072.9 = 7.281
